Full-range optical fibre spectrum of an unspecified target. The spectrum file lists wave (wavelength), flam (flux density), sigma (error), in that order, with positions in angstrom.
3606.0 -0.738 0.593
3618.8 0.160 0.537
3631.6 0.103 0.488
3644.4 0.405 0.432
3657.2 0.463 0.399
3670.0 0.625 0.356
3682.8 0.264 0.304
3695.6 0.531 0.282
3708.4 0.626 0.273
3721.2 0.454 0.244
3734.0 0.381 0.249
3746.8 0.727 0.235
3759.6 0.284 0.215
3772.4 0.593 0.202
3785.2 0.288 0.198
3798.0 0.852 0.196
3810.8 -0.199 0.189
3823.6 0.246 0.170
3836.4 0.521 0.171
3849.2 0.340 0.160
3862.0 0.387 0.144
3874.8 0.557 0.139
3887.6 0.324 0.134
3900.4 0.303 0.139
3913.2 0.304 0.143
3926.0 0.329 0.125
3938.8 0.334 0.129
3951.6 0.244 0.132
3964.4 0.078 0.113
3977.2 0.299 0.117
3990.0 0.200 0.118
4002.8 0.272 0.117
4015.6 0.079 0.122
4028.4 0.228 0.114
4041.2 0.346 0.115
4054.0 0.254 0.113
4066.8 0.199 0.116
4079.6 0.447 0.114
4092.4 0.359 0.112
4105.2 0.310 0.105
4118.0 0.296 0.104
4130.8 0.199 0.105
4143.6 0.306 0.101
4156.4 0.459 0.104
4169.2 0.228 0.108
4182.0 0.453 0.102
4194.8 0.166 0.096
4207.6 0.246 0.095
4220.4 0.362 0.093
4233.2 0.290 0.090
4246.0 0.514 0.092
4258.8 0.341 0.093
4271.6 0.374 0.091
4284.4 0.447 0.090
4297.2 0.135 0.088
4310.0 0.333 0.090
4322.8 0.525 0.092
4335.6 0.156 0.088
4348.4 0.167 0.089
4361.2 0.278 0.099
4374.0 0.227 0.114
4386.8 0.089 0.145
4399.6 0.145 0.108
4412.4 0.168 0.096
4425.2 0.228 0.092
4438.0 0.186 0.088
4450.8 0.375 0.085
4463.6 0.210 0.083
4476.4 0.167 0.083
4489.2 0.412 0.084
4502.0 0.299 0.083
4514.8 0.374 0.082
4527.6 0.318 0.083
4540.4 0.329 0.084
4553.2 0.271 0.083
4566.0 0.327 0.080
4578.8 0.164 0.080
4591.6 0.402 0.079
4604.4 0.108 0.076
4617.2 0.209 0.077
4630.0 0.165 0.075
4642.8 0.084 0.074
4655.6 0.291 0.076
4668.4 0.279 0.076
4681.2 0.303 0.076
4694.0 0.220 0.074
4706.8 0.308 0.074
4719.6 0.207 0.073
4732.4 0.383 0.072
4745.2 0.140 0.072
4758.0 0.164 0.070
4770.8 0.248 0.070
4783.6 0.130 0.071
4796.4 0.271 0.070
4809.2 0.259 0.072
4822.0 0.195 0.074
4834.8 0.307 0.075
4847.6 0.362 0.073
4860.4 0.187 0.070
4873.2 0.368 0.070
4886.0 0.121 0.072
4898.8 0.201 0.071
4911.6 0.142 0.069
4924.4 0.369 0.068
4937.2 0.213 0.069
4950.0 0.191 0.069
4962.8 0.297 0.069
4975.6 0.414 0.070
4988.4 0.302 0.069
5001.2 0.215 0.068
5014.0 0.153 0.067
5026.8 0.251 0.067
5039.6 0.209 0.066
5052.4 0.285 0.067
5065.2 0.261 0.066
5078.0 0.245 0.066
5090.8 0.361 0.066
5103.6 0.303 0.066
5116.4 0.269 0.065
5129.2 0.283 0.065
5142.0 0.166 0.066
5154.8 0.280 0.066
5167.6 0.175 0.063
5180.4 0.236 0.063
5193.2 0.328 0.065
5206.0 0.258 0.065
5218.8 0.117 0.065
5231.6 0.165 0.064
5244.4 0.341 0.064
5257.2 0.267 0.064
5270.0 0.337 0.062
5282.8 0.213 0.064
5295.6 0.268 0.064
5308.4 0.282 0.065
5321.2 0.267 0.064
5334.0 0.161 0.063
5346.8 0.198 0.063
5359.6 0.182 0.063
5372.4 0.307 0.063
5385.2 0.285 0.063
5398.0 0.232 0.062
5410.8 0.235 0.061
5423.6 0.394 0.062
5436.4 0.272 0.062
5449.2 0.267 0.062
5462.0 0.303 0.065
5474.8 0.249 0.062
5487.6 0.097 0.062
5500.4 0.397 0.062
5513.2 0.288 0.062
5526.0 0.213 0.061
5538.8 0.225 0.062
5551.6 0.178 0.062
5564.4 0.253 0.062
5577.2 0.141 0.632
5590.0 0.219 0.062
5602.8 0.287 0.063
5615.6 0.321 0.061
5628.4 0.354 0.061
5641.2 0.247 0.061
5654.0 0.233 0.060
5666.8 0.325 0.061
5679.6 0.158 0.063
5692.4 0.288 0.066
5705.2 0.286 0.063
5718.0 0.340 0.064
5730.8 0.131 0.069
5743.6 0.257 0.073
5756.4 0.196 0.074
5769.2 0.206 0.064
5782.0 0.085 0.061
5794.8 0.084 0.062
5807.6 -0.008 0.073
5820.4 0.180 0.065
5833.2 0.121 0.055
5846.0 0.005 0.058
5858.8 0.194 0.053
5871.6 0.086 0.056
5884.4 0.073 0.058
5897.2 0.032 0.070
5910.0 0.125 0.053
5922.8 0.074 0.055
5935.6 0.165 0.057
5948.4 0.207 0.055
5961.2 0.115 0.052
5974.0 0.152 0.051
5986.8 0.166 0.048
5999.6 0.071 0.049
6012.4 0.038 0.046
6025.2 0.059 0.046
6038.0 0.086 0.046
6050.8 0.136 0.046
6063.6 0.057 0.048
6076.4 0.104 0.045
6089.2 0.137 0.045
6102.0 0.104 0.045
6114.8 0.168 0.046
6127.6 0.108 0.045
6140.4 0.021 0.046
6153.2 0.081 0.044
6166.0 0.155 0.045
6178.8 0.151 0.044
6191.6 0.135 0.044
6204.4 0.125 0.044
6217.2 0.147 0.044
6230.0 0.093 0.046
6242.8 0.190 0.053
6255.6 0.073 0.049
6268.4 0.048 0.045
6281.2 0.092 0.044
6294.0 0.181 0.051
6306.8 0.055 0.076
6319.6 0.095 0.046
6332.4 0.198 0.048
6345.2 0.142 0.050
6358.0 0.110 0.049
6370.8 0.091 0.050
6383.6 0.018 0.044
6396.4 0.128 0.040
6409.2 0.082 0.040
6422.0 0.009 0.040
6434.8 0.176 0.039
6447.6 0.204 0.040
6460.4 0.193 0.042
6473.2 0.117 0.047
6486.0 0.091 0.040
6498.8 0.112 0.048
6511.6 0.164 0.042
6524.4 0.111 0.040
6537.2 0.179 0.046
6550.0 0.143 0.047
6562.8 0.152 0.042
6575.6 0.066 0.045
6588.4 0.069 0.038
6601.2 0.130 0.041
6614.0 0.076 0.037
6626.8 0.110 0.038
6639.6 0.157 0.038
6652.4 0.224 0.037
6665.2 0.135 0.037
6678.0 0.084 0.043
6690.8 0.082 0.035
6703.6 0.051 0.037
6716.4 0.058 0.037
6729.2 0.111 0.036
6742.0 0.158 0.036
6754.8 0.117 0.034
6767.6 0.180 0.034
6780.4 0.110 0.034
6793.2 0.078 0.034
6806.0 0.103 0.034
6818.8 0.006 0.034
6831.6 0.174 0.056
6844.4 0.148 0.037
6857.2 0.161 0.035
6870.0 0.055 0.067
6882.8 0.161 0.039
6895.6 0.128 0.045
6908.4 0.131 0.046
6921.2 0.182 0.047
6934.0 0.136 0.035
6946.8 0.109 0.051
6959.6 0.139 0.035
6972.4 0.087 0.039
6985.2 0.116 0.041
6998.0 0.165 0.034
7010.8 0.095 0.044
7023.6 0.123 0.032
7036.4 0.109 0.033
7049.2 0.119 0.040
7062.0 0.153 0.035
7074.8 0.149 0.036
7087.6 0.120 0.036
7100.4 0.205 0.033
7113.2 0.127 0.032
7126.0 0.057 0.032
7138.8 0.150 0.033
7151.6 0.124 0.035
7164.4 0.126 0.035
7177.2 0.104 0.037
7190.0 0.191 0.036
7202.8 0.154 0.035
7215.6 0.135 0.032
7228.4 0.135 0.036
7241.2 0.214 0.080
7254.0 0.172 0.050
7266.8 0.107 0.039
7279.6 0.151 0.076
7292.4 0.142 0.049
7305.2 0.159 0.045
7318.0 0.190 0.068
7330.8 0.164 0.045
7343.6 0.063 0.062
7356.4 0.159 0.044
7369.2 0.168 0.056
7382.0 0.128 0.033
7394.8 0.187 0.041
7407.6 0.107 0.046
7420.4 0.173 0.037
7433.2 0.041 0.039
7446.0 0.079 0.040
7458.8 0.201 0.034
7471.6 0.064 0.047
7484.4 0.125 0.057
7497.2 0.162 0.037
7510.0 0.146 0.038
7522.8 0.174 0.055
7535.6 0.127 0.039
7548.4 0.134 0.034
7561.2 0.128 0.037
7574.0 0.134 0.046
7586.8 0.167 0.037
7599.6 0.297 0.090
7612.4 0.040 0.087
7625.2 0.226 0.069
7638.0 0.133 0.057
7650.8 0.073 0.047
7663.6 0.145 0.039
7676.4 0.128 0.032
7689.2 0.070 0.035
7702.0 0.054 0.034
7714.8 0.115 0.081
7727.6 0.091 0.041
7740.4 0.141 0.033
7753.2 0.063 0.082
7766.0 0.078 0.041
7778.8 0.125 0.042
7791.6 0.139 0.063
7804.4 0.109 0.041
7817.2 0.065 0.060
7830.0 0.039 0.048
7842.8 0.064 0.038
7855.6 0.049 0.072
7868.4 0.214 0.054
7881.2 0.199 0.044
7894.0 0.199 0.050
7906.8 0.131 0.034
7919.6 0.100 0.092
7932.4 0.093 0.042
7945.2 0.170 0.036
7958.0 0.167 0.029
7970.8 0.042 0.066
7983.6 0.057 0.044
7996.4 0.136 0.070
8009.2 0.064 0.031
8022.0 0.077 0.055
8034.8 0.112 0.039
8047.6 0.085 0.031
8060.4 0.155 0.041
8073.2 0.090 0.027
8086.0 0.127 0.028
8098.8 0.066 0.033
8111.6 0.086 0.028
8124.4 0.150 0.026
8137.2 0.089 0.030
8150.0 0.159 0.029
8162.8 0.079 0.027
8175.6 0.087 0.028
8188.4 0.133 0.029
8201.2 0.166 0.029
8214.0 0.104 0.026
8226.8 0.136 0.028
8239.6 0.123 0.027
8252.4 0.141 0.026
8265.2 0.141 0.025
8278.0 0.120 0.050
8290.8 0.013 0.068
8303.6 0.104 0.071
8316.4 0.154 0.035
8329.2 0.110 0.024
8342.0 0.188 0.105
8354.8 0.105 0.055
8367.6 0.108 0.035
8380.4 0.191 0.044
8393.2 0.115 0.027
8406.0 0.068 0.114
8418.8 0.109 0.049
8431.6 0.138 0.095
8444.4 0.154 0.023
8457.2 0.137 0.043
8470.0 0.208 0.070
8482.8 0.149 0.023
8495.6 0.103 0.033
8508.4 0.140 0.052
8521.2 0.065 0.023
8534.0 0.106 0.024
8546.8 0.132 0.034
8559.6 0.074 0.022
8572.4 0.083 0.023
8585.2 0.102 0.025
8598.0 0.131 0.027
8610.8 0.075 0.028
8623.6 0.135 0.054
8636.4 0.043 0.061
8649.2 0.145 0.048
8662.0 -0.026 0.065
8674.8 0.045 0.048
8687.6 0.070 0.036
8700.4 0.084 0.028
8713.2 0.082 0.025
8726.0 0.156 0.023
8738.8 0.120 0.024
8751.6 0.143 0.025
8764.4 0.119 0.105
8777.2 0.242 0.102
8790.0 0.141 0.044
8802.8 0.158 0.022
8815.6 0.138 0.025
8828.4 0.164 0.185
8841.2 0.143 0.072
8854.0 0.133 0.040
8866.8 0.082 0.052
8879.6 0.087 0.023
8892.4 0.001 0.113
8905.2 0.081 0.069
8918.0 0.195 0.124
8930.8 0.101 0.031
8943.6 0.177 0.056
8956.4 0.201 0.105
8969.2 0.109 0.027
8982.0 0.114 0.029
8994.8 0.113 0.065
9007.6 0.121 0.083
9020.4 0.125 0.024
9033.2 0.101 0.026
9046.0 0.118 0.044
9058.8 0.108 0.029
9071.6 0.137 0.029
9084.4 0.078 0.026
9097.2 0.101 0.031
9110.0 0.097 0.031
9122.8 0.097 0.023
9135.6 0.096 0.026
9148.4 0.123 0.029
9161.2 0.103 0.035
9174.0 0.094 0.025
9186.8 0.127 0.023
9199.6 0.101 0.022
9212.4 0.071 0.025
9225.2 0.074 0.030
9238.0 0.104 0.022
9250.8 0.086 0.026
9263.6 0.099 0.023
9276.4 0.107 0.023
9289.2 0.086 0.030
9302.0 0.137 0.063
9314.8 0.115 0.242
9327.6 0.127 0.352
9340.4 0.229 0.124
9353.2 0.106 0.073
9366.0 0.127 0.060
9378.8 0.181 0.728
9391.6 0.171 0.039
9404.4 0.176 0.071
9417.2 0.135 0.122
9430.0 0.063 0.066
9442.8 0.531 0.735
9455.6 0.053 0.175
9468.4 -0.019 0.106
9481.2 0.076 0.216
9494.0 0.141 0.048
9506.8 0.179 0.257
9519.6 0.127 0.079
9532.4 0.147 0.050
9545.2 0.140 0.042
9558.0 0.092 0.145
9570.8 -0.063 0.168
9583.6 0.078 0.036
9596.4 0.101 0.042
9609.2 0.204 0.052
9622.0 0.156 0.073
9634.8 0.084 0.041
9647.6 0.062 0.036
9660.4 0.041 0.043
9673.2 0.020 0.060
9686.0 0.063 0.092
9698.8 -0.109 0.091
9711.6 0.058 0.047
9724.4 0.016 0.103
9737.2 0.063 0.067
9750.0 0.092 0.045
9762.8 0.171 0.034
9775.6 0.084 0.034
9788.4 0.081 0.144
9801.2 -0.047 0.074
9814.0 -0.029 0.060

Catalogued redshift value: 0.51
